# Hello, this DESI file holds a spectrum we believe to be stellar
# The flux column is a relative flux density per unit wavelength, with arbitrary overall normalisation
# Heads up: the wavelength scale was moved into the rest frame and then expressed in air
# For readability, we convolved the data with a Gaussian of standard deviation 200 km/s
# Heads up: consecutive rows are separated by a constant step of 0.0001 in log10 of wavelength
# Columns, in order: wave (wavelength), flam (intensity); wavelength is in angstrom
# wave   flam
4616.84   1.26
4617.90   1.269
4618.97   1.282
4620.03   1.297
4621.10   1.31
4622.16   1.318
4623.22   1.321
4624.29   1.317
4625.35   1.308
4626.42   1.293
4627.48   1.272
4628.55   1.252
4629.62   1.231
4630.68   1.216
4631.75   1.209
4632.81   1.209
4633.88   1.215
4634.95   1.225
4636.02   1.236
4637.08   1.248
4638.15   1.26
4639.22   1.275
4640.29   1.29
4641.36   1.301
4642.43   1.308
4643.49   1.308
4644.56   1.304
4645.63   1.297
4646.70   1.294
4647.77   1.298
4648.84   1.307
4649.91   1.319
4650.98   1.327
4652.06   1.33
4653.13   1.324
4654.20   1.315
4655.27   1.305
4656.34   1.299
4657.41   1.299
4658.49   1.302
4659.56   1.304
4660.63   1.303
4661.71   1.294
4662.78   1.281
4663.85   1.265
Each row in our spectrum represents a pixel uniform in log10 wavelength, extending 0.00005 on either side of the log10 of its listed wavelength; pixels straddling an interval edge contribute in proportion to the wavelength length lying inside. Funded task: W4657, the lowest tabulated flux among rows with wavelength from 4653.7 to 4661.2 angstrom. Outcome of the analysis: 1.299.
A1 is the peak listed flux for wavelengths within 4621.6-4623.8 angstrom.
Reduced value 1.321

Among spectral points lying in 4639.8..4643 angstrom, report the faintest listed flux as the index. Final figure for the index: 1.29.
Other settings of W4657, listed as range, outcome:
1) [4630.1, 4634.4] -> 1.209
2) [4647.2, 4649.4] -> 1.298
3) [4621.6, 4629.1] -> 1.252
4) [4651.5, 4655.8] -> 1.305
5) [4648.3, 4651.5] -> 1.307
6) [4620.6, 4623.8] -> 1.31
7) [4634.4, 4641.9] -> 1.225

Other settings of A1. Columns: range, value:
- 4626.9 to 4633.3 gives 1.272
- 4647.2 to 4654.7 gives 1.33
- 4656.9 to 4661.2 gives 1.304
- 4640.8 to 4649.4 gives 1.308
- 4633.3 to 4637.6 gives 1.248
